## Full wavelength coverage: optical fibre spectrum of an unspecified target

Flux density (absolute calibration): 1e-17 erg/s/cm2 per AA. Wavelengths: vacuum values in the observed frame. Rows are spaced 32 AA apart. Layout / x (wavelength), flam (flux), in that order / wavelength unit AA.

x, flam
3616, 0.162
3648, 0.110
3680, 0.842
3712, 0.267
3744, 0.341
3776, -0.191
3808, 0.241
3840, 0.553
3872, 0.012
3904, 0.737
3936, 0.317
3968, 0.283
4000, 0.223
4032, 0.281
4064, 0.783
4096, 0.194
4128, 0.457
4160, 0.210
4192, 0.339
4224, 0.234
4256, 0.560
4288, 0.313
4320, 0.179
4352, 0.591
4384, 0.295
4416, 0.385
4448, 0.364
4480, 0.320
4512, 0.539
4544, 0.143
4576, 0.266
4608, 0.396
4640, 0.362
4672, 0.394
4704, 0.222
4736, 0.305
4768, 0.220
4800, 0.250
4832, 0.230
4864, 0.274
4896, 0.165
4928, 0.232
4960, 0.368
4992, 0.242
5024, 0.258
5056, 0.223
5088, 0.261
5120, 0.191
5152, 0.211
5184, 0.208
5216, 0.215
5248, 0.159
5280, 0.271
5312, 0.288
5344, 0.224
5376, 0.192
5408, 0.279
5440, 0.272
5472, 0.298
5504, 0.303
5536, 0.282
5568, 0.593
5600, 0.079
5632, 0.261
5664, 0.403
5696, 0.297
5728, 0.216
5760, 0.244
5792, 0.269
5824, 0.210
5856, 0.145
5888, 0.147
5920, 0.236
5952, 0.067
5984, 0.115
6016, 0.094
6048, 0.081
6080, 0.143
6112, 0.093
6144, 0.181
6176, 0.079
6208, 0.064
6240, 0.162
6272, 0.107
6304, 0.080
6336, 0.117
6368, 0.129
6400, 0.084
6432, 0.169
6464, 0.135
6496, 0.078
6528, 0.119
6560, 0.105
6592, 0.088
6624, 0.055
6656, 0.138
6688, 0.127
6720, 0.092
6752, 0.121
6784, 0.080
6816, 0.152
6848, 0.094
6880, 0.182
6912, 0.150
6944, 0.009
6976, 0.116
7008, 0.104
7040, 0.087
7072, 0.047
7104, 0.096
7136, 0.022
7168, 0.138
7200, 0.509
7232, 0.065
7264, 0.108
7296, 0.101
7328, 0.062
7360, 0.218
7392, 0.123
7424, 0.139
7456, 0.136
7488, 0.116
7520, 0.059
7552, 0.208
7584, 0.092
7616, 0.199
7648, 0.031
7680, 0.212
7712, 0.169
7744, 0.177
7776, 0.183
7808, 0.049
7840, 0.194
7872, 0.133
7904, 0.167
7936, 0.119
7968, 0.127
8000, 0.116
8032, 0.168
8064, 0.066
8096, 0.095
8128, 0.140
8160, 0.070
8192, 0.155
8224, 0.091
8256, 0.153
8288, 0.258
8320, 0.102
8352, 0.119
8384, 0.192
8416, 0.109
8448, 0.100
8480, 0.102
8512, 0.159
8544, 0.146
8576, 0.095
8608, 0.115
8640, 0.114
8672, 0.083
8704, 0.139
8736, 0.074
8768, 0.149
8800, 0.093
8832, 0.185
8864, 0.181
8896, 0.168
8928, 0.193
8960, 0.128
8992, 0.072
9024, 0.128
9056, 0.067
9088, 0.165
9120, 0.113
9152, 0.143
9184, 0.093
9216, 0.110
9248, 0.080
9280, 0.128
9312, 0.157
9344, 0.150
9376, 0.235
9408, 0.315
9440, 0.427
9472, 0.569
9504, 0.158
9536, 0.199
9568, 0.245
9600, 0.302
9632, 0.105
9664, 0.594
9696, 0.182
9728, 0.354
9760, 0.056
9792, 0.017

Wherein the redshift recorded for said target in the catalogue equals 0.932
